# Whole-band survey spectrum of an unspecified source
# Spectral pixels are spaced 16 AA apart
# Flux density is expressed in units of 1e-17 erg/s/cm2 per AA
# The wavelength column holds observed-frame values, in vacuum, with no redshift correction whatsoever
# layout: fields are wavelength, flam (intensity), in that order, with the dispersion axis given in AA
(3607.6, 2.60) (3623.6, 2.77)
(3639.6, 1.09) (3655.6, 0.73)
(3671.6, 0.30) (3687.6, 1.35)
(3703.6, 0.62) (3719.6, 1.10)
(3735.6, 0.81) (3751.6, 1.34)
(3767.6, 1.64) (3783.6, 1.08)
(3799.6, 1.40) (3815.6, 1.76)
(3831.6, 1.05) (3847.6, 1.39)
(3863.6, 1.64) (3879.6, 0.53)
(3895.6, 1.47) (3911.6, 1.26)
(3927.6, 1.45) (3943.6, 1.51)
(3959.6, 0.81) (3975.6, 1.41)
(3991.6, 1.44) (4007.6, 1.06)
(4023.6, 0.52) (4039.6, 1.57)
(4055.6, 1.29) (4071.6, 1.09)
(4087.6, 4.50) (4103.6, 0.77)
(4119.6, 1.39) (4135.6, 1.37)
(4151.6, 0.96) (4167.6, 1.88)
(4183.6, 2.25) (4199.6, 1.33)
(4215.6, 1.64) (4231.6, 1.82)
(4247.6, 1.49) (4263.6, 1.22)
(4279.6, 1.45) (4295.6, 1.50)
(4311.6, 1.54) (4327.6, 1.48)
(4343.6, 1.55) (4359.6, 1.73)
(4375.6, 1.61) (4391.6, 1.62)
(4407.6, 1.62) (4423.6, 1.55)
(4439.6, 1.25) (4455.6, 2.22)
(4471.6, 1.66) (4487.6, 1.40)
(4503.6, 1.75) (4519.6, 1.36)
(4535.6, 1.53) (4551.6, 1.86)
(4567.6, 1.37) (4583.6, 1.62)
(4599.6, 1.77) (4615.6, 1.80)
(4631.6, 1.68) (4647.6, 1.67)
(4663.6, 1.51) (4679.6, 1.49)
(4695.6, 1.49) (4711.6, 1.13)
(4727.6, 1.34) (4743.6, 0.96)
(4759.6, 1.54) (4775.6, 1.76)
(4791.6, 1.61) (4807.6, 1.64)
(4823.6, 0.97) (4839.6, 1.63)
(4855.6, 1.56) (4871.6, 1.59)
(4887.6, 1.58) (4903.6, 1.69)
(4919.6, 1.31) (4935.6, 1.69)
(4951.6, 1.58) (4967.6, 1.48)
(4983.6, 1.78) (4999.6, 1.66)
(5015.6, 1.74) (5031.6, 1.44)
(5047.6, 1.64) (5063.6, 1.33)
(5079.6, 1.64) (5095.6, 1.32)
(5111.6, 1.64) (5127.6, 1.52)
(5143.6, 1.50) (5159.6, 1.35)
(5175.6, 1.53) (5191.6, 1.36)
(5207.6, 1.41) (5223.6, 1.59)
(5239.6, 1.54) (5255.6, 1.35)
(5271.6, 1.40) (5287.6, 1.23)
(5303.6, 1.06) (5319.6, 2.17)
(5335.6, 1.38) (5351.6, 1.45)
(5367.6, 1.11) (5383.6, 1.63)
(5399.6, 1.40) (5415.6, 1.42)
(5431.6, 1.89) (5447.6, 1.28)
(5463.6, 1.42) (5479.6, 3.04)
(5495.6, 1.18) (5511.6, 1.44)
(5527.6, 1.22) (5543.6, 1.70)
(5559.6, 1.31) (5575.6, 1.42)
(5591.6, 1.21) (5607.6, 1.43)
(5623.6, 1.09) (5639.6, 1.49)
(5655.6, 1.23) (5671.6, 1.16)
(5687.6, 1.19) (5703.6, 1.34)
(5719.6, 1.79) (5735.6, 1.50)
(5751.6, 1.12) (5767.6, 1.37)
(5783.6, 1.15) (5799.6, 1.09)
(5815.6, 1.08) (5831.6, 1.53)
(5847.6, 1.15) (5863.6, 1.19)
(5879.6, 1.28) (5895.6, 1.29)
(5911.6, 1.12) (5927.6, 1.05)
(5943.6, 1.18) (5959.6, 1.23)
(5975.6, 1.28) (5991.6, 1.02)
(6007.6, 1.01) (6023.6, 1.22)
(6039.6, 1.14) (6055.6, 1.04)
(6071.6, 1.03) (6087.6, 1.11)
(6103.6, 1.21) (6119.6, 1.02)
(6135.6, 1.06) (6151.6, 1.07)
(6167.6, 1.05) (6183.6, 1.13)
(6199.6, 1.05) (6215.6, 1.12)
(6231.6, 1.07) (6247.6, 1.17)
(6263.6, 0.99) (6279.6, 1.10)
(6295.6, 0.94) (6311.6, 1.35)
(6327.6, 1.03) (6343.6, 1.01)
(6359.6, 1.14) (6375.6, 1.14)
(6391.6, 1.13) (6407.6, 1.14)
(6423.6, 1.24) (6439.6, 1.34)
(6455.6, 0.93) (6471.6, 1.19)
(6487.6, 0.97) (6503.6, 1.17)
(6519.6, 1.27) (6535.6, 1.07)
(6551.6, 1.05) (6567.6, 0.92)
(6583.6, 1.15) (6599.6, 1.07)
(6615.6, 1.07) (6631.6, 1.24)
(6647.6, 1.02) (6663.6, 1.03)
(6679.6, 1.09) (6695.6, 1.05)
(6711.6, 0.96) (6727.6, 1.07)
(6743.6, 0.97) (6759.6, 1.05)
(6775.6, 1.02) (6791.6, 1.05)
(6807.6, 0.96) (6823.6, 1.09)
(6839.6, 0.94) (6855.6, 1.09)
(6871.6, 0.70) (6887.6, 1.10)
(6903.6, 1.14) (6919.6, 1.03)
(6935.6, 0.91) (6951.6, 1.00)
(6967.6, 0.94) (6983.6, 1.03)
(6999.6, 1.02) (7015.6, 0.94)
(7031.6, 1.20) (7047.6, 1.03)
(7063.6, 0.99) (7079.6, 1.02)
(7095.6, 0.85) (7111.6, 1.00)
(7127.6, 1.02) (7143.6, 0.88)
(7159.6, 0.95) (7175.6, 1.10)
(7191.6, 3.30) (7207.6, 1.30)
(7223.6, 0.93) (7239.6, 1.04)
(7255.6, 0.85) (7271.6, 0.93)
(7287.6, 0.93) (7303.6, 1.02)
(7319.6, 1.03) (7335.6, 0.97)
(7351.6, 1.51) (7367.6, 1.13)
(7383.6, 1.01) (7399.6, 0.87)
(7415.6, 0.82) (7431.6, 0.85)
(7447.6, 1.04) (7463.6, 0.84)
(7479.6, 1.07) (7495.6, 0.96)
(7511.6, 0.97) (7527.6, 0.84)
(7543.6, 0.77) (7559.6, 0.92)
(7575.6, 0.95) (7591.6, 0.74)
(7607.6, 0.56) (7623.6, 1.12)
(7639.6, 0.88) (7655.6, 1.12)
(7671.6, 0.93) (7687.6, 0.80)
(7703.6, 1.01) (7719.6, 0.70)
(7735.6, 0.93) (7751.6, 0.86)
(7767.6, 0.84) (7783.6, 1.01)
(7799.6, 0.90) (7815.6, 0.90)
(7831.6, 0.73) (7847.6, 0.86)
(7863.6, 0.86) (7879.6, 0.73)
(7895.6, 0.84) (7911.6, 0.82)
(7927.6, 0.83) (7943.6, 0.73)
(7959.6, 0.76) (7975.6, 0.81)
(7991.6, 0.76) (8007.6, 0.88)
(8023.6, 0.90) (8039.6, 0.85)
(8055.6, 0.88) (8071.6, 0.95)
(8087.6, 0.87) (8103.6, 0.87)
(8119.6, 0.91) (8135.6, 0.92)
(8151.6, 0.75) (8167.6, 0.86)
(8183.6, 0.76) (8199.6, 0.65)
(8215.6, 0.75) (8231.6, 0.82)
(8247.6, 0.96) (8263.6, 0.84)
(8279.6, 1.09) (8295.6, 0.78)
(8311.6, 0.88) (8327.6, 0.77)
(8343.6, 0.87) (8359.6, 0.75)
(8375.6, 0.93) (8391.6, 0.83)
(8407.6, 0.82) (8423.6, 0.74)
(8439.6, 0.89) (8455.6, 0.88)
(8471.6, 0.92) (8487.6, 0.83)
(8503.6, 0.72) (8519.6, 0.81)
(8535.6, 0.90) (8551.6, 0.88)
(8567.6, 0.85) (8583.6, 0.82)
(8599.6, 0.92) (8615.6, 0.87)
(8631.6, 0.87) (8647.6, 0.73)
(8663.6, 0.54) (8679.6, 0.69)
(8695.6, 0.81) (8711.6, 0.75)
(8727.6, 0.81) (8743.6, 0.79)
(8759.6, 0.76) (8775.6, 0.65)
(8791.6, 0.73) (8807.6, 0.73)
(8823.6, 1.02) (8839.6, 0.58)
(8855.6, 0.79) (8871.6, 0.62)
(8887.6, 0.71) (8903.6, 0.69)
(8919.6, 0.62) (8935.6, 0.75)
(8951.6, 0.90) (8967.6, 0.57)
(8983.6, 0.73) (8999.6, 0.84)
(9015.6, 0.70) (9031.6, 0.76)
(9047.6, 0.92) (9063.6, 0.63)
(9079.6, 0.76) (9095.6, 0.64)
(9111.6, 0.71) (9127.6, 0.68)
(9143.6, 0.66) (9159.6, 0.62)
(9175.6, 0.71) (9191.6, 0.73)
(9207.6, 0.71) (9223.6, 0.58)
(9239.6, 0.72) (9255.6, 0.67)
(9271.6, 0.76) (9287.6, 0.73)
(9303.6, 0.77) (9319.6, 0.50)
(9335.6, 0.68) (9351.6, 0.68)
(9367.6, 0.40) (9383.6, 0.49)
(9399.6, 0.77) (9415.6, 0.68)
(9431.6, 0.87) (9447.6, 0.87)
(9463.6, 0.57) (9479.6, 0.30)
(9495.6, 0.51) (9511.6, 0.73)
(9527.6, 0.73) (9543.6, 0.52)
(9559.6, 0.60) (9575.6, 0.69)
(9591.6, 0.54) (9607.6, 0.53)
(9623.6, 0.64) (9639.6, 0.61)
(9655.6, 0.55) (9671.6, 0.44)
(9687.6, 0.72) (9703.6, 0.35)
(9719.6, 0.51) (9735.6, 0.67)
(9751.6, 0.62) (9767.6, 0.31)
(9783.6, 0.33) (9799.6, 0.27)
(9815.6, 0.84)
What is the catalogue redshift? 0.095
